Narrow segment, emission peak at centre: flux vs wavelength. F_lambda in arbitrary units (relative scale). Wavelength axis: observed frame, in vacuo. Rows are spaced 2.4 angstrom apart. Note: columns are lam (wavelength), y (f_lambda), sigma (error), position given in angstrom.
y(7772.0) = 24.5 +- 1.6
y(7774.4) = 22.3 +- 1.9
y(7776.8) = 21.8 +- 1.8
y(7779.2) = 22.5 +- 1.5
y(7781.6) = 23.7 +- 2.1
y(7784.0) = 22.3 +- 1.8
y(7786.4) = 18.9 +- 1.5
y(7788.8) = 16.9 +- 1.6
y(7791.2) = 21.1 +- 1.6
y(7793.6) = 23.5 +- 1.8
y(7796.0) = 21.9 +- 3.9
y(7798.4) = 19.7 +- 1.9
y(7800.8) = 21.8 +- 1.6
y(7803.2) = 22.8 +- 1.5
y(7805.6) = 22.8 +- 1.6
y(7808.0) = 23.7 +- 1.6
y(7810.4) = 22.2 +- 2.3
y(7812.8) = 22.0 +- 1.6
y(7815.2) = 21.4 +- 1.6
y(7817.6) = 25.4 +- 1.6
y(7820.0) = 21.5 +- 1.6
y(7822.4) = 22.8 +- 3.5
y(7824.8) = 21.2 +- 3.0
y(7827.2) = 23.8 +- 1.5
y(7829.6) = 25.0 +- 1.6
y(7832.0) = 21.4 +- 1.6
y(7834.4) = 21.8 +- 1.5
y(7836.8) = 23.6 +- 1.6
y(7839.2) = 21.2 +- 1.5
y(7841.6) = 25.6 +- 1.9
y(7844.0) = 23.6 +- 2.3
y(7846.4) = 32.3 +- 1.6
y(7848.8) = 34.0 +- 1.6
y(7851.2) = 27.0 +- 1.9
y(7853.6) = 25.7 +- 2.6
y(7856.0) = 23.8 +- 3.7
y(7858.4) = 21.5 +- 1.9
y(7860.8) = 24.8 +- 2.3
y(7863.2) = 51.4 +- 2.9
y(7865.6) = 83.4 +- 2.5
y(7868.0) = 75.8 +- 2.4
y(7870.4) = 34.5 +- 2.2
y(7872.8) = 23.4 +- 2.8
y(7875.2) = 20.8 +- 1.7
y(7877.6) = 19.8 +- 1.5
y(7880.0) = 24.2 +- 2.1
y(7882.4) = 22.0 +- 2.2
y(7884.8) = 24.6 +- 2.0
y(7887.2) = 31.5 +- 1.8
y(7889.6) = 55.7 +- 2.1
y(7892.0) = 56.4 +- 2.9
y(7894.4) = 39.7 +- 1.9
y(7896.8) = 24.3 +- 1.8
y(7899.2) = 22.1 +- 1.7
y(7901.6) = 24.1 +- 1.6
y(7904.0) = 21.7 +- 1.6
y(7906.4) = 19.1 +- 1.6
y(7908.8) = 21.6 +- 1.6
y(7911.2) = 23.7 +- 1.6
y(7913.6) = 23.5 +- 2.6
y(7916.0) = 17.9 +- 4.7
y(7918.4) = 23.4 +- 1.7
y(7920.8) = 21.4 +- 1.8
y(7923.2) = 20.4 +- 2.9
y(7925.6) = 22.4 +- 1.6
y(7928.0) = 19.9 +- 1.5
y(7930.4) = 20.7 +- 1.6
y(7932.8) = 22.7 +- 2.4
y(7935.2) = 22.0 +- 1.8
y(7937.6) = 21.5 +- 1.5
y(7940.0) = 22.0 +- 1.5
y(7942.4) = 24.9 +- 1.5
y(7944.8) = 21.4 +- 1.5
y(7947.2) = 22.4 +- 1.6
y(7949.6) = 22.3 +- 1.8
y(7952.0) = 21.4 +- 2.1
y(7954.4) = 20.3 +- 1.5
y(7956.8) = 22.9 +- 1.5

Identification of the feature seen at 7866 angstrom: H-alpha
